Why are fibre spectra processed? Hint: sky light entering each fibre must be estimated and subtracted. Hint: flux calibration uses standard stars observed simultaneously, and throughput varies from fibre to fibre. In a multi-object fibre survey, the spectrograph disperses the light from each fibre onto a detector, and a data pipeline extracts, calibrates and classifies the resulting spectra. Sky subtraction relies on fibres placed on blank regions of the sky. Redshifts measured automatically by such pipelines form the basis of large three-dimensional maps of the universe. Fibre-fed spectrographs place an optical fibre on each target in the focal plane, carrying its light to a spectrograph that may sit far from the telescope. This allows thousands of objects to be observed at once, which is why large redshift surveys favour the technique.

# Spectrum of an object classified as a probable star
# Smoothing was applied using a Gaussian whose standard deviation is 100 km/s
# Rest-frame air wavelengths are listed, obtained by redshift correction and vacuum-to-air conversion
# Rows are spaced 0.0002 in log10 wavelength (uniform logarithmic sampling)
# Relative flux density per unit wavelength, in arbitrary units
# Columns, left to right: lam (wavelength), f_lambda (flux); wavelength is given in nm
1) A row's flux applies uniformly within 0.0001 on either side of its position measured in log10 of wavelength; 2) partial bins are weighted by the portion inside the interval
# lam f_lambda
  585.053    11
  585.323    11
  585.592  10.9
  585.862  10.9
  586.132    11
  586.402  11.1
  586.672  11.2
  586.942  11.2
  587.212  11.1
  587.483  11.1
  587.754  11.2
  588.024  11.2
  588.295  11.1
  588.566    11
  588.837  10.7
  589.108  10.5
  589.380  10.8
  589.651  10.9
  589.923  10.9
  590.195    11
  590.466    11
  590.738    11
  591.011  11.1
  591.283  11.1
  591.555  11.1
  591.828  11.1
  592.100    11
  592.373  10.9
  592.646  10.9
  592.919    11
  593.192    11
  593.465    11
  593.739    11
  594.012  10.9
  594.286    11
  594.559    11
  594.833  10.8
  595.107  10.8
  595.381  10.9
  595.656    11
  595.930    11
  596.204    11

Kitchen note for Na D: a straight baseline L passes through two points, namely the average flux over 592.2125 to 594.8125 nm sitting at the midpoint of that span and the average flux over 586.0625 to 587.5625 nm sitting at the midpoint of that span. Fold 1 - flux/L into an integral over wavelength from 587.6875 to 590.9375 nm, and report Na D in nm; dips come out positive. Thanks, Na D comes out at 0.036 nm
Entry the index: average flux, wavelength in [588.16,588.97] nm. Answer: 10.9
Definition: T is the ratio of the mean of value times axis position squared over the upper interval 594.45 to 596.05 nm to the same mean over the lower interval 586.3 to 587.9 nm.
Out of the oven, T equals 1.0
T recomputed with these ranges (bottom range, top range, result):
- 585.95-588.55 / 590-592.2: 1.01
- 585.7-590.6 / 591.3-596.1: 1.02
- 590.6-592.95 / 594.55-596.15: 1.00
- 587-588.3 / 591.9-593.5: 1.00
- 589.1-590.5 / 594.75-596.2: 1.02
